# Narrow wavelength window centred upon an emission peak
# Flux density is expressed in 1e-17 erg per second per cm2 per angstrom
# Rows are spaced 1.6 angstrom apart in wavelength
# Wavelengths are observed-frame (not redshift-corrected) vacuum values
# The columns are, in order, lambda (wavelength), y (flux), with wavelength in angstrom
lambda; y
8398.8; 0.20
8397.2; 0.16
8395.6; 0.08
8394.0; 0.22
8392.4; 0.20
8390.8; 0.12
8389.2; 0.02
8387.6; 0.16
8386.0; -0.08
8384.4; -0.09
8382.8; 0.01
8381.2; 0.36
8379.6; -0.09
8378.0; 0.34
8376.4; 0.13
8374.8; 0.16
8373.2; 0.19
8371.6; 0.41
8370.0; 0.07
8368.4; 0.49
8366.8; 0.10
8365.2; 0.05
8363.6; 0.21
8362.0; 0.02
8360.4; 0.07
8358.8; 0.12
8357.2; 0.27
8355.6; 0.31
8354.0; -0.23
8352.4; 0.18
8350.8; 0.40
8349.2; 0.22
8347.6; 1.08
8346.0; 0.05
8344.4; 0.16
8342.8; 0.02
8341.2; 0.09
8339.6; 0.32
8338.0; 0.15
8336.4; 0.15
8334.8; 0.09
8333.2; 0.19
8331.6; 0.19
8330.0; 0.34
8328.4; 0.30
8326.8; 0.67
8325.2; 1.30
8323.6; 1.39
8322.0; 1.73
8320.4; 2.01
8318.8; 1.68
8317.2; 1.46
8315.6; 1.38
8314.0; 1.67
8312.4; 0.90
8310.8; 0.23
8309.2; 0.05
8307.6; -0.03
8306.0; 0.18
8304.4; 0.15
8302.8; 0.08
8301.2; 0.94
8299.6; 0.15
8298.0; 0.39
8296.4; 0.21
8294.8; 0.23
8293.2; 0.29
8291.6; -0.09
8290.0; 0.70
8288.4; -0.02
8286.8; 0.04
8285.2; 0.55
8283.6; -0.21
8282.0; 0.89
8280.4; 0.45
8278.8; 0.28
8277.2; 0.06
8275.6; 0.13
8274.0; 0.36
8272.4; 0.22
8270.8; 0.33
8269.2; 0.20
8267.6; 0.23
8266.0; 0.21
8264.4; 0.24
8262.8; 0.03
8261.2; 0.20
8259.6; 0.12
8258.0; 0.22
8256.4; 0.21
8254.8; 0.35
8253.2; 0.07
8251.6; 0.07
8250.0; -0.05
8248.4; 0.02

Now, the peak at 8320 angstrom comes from [O II] 3727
